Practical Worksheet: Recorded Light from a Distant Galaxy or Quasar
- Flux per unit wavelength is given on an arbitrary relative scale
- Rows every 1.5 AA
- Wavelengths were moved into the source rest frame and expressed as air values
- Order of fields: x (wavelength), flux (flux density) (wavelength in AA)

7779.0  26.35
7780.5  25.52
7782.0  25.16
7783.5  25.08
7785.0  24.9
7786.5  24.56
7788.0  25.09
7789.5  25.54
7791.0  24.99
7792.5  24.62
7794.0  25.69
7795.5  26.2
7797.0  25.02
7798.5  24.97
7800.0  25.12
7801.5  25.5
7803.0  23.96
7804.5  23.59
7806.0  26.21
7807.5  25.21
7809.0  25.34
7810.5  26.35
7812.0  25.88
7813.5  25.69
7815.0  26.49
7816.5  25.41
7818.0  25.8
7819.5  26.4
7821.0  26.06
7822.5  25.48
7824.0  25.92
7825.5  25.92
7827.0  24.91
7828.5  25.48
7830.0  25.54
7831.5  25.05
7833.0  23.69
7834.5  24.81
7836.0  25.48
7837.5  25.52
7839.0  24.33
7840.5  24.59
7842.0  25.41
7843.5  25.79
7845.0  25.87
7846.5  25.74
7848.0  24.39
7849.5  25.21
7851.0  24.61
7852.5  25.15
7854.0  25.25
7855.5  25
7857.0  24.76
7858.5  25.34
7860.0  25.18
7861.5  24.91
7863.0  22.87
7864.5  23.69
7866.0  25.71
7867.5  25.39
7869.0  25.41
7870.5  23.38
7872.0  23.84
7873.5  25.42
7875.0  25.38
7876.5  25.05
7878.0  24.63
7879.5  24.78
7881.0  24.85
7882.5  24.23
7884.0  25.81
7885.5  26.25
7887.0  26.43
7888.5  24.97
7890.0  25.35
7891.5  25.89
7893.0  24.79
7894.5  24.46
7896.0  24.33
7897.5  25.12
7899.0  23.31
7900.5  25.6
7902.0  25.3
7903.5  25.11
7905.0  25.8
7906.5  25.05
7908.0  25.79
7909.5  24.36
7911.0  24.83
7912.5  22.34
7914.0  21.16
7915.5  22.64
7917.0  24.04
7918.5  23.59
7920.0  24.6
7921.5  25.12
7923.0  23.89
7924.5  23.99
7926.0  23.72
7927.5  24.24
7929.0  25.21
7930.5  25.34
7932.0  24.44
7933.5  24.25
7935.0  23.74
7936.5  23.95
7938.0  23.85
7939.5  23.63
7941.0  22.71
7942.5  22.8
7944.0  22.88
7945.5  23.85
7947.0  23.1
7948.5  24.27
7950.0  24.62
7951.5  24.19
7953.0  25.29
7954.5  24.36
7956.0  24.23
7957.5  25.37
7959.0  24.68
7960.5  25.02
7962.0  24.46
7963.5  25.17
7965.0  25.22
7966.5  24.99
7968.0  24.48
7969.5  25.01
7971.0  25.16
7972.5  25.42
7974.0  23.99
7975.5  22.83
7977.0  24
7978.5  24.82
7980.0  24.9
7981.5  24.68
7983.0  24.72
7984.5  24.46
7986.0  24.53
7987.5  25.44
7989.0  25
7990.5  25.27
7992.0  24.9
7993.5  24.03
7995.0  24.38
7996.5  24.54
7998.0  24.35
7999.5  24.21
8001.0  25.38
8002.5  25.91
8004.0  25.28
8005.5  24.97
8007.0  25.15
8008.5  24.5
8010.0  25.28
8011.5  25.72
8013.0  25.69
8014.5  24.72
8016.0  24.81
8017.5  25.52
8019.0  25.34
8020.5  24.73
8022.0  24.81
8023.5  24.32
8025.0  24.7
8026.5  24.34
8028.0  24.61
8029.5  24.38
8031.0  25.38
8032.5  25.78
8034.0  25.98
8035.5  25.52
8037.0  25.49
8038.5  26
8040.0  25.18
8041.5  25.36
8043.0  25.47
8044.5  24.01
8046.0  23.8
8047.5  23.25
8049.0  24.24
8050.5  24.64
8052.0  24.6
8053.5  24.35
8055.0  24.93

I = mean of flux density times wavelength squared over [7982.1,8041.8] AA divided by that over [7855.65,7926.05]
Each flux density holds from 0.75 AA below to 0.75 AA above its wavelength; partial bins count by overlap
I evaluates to 1.05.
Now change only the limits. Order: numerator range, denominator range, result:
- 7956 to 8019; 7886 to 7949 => 1.04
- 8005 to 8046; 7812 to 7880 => 1.04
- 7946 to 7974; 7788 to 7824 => 1.01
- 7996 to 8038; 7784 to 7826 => 1.04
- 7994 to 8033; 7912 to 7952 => 1.07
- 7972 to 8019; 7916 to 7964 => 1.04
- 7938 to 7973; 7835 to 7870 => 1.00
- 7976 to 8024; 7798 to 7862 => 1.03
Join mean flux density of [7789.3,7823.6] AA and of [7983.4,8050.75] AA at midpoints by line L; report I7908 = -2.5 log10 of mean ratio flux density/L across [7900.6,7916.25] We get 0.040 mag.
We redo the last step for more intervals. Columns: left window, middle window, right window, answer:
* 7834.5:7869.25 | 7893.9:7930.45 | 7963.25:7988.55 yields 0.023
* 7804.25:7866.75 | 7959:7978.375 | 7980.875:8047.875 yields 0.016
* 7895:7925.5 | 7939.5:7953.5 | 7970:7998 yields 0.033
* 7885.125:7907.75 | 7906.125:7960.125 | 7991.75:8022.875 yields 0.046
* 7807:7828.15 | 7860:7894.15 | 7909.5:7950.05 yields -0.010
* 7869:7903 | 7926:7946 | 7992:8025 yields 0.047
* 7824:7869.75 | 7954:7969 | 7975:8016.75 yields 0.003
